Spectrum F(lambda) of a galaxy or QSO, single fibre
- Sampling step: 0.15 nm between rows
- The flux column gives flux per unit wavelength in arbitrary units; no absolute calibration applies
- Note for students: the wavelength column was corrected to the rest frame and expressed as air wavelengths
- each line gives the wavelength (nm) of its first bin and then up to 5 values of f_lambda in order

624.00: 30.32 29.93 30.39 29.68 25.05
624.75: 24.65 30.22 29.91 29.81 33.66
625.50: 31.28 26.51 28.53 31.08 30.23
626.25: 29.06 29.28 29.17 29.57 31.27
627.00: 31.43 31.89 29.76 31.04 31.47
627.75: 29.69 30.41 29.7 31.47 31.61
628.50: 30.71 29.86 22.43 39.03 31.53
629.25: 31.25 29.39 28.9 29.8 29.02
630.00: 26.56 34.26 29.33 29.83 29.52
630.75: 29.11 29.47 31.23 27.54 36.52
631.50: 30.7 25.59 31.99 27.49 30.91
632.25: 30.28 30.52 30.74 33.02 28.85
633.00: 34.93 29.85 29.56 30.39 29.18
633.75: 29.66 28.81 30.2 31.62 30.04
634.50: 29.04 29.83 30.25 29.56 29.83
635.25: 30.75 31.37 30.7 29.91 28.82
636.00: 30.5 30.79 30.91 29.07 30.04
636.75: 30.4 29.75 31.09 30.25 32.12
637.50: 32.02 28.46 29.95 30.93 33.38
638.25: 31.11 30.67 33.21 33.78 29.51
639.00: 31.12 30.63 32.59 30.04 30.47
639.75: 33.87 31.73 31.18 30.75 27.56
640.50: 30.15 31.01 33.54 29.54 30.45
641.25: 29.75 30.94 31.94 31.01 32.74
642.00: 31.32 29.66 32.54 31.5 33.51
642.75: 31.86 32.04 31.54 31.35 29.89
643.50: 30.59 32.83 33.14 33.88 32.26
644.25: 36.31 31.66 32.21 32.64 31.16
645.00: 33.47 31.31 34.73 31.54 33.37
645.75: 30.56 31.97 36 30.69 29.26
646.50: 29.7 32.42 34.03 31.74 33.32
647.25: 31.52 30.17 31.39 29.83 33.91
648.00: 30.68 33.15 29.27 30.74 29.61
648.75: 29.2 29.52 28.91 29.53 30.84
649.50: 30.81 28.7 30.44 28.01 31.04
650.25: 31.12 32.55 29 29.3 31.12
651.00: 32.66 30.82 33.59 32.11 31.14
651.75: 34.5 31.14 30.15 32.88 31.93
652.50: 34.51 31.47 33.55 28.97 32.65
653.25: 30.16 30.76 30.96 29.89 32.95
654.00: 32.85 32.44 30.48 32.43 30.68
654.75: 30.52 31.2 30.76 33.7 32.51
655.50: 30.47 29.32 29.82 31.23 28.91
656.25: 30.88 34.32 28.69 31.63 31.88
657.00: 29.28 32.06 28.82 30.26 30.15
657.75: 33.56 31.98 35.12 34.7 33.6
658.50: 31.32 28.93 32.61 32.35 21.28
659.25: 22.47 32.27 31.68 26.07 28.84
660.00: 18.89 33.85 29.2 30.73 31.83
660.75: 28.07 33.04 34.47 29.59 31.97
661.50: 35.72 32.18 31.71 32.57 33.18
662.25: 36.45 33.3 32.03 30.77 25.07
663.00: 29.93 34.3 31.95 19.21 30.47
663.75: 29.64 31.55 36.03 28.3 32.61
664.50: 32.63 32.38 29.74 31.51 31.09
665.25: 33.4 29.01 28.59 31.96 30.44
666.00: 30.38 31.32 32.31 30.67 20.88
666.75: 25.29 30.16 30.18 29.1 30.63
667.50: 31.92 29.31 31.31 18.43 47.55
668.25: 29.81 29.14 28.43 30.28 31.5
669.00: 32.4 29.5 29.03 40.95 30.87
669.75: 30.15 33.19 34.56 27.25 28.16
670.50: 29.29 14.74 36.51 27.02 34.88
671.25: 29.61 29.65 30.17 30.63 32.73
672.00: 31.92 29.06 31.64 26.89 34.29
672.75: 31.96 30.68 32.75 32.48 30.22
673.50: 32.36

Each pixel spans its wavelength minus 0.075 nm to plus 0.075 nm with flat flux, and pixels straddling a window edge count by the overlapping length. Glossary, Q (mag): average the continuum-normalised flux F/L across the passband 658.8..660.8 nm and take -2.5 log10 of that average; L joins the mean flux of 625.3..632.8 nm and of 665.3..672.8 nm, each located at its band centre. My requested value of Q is 0.07 mag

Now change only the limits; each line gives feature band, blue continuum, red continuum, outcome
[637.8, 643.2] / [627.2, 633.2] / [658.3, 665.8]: -0.03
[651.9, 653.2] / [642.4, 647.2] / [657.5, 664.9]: -0.01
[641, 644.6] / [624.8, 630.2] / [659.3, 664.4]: -0.05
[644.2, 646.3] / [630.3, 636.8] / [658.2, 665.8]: -0.08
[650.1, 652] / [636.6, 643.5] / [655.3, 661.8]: -0.02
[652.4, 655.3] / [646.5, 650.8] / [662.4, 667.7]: -0.04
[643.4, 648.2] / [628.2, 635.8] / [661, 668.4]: -0.06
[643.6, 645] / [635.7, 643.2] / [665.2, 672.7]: -0.07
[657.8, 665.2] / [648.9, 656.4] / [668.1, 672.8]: 0.01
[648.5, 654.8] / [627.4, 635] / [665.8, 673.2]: -0.03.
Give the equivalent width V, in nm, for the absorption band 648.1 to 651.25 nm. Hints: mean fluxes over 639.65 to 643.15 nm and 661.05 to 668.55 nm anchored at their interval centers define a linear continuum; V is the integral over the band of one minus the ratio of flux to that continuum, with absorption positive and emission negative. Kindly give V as 0.08 nm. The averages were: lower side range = 31.3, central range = 30.3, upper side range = 30.8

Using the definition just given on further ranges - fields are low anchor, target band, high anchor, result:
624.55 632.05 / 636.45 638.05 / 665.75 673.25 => -0.02 nm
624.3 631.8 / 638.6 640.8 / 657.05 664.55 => -0.06 nm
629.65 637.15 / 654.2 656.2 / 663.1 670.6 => -0.04 nm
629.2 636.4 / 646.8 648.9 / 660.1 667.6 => -0.05 nm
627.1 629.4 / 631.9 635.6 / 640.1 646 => 0.10 nm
